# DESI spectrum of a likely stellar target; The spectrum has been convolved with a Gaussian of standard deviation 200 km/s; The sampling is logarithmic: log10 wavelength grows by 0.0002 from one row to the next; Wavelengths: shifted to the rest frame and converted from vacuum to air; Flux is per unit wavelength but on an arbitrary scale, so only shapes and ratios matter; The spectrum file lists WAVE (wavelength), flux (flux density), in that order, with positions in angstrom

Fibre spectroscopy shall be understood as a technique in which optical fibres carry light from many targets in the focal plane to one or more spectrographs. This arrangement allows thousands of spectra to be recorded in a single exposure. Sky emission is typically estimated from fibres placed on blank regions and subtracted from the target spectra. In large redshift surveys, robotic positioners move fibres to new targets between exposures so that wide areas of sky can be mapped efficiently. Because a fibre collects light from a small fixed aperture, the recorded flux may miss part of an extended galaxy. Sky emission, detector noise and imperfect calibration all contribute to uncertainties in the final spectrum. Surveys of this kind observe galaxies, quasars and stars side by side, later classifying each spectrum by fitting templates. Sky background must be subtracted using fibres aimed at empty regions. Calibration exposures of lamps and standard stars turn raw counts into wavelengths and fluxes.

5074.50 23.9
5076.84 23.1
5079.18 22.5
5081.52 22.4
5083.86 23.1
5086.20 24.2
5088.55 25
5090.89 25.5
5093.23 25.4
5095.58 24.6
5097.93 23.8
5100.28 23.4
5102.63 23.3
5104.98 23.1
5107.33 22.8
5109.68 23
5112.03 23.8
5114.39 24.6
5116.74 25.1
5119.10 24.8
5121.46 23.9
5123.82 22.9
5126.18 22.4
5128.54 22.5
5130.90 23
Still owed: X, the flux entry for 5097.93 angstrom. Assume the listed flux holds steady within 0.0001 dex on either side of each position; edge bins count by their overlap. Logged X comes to 23.8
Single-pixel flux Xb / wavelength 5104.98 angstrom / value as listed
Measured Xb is 23.1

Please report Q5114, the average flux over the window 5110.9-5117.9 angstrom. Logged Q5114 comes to 24.5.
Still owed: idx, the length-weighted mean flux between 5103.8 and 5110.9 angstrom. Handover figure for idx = 23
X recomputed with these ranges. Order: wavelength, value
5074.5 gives 23.9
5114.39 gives 24.6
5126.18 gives 22.4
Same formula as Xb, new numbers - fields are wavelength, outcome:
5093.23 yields 25.4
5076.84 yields 23.1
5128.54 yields 22.5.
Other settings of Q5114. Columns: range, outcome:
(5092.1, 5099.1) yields 24.6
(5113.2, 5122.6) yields 24.6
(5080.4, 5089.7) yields 23.7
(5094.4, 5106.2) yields 23.6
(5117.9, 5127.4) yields 23.5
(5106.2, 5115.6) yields 23.6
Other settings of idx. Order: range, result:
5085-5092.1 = 24.9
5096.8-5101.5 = 23.6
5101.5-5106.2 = 23.2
